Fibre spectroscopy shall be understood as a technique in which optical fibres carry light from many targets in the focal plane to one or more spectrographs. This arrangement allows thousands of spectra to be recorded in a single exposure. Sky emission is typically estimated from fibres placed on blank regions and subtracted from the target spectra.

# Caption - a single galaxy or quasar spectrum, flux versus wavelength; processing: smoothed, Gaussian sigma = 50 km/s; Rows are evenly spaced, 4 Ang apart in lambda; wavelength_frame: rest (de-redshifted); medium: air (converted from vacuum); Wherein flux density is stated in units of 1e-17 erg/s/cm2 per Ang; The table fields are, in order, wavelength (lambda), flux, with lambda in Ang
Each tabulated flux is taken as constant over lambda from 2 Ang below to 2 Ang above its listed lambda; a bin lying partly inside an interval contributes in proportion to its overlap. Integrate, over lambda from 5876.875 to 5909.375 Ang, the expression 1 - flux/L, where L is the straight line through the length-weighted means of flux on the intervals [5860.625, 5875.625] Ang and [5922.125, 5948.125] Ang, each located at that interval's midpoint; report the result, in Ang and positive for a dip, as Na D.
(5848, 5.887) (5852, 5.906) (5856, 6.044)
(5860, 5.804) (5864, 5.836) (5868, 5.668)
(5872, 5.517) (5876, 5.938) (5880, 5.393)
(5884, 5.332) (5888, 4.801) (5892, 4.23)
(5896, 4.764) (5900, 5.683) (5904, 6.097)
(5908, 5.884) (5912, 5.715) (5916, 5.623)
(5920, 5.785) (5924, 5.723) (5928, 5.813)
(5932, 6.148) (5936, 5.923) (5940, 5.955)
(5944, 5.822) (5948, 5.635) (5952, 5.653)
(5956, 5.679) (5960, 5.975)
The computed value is 2.8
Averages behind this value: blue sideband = 5.71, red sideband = 5.88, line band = 5.28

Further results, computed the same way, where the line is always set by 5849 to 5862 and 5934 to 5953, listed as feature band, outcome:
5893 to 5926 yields 1.31 Ang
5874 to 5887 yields 0.86 Ang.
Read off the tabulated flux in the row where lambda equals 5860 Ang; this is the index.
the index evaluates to 5.804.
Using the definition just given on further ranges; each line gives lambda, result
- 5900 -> 5.683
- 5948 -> 5.635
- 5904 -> 6.097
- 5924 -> 5.723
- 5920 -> 5.785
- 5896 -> 4.764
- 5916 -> 5.623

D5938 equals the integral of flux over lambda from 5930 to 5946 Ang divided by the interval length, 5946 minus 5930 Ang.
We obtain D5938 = 5.96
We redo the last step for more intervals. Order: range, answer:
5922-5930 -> 5.77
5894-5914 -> 5.63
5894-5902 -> 5.22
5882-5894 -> 4.79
